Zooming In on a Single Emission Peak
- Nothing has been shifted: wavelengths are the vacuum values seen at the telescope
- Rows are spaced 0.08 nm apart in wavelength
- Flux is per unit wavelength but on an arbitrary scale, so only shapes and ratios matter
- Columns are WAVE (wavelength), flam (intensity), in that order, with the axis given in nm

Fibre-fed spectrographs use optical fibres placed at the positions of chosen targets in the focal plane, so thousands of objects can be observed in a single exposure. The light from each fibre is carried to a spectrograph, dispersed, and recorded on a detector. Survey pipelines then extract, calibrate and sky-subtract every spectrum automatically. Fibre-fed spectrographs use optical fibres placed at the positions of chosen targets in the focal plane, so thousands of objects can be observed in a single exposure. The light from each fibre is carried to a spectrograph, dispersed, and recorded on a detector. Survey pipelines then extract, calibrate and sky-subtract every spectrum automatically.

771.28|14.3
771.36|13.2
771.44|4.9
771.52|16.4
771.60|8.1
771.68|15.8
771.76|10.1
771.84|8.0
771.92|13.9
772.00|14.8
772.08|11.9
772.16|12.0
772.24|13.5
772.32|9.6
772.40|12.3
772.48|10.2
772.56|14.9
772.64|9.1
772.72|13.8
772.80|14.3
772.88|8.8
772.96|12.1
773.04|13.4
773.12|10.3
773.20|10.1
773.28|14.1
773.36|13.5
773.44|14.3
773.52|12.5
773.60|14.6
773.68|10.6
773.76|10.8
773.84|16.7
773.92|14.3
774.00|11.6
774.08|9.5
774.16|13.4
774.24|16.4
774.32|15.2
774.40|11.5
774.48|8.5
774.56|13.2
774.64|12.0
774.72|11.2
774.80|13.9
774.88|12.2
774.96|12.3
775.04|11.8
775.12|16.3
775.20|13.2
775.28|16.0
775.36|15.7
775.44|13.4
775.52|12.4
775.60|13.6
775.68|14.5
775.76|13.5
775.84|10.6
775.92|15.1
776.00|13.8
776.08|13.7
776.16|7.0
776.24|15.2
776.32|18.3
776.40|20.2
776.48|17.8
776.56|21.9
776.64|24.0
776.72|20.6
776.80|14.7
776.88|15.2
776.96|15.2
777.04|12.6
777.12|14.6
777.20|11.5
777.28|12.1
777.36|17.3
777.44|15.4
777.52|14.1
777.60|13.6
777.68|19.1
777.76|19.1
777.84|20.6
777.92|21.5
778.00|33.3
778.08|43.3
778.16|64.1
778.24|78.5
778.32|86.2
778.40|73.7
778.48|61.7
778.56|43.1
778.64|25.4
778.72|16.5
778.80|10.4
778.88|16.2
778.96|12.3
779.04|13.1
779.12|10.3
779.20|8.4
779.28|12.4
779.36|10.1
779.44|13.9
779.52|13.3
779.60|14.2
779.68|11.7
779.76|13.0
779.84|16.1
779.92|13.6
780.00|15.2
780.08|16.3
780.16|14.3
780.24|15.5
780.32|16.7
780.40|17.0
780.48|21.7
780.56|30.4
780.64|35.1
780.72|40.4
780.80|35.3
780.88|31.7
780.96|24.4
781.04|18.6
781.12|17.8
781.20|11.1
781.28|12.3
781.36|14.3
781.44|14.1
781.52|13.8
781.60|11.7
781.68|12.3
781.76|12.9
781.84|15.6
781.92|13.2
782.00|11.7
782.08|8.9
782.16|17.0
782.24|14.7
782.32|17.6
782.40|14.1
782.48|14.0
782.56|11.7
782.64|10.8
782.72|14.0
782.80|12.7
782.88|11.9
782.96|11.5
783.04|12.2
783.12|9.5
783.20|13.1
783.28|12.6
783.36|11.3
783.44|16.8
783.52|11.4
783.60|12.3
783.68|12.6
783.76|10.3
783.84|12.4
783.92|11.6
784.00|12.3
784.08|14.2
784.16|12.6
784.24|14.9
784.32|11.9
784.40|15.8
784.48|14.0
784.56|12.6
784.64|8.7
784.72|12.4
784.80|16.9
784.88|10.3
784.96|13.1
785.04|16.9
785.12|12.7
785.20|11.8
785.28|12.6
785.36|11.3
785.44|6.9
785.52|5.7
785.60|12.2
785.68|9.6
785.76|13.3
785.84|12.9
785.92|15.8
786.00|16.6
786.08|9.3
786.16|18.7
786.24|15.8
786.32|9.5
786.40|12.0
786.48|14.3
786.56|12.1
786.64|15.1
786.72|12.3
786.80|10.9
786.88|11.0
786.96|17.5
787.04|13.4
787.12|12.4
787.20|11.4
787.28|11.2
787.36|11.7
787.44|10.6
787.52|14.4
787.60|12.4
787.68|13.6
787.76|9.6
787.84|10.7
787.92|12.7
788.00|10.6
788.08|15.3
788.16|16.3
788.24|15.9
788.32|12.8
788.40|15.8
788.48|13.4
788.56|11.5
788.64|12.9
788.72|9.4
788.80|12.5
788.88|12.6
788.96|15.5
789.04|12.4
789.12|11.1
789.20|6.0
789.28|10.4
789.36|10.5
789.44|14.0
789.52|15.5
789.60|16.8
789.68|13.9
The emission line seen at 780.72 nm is [N II]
